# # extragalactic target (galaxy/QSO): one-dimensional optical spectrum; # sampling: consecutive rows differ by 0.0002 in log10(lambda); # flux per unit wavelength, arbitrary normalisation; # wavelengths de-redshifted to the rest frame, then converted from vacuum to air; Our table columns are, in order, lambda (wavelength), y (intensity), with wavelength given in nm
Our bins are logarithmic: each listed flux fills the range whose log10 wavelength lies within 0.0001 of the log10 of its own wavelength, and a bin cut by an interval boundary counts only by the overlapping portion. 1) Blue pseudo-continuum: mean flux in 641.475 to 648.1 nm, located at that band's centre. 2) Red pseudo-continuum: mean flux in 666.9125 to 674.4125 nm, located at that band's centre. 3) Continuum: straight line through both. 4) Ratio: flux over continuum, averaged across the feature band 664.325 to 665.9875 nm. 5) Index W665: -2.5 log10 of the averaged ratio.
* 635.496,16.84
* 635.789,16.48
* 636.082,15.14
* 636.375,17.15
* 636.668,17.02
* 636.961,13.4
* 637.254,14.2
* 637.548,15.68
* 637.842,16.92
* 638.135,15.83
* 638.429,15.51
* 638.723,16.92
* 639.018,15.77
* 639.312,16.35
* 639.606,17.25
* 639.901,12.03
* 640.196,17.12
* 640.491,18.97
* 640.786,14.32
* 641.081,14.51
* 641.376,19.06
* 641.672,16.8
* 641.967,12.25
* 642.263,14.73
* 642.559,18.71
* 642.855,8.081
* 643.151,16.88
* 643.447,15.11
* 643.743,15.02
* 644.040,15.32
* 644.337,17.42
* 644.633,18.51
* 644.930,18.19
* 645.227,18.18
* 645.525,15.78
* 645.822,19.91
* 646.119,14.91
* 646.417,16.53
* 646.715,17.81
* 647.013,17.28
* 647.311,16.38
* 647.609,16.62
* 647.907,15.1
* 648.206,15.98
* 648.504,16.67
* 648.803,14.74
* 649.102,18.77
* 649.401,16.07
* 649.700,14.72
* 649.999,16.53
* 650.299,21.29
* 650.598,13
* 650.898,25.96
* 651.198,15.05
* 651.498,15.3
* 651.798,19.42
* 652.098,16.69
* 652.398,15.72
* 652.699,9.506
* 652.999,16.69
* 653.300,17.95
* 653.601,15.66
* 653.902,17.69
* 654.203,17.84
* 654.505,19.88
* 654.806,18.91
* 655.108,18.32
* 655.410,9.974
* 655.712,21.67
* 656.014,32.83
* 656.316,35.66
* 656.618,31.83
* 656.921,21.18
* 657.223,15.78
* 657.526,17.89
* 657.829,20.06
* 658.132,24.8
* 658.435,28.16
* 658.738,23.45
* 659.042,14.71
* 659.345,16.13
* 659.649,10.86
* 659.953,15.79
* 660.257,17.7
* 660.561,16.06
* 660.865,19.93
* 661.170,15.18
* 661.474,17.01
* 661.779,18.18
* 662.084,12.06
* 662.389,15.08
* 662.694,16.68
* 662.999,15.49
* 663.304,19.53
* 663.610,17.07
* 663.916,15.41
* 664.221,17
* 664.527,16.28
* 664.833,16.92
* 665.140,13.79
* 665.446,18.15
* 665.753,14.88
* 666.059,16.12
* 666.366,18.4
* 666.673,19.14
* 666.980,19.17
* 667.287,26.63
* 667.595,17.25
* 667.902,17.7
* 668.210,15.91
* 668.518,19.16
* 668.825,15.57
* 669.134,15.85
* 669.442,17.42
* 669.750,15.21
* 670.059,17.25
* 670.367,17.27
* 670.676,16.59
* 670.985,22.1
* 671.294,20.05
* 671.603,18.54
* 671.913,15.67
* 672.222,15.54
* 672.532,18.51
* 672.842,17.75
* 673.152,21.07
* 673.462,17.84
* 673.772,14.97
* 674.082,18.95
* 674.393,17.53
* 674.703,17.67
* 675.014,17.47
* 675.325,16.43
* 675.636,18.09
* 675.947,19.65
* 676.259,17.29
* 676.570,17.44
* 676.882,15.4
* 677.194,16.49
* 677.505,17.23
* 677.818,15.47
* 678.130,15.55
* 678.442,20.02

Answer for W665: 0.10 mag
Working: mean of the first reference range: 16.2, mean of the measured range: 16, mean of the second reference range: 18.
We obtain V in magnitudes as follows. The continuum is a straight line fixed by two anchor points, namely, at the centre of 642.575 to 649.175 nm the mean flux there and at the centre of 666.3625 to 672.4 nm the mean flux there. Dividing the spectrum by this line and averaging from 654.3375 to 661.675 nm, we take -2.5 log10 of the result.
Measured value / -0.17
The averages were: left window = 16.3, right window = 18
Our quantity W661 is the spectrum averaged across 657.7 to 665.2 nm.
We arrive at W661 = 17.4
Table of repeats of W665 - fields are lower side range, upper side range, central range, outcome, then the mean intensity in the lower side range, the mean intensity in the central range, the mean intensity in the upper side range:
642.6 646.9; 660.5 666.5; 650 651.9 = -0.11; 16.3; 18.2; 16.5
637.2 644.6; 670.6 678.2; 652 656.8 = -0.20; 15.7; 19.9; 17.6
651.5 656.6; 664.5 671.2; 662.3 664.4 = 0.09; 19.3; 16.7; 17.6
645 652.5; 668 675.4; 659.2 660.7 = 0.13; 17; 15.3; 17.5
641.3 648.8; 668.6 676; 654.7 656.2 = -0.23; 16.2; 20.7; 17.6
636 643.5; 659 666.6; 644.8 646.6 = -0.10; 15.6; 17.2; 16.2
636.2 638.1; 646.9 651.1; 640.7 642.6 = 0.04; 15.7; 15.7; 17.1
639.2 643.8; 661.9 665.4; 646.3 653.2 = -0.06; 15.5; 16.6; 16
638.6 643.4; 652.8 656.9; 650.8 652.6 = 0.13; 15.6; 17.6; 21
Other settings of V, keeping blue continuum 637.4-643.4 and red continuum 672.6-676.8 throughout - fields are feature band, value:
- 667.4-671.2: 0.00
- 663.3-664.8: 0.02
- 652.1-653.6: 0.09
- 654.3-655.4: -0.08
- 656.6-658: -0.21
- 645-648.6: -0.05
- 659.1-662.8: 0.07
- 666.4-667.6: -0.19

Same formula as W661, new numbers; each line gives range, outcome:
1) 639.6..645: 15.7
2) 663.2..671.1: 17.5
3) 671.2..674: 17.8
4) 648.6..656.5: 18.4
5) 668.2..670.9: 16.9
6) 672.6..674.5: 18.1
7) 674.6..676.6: 17.7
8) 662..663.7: 16.1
